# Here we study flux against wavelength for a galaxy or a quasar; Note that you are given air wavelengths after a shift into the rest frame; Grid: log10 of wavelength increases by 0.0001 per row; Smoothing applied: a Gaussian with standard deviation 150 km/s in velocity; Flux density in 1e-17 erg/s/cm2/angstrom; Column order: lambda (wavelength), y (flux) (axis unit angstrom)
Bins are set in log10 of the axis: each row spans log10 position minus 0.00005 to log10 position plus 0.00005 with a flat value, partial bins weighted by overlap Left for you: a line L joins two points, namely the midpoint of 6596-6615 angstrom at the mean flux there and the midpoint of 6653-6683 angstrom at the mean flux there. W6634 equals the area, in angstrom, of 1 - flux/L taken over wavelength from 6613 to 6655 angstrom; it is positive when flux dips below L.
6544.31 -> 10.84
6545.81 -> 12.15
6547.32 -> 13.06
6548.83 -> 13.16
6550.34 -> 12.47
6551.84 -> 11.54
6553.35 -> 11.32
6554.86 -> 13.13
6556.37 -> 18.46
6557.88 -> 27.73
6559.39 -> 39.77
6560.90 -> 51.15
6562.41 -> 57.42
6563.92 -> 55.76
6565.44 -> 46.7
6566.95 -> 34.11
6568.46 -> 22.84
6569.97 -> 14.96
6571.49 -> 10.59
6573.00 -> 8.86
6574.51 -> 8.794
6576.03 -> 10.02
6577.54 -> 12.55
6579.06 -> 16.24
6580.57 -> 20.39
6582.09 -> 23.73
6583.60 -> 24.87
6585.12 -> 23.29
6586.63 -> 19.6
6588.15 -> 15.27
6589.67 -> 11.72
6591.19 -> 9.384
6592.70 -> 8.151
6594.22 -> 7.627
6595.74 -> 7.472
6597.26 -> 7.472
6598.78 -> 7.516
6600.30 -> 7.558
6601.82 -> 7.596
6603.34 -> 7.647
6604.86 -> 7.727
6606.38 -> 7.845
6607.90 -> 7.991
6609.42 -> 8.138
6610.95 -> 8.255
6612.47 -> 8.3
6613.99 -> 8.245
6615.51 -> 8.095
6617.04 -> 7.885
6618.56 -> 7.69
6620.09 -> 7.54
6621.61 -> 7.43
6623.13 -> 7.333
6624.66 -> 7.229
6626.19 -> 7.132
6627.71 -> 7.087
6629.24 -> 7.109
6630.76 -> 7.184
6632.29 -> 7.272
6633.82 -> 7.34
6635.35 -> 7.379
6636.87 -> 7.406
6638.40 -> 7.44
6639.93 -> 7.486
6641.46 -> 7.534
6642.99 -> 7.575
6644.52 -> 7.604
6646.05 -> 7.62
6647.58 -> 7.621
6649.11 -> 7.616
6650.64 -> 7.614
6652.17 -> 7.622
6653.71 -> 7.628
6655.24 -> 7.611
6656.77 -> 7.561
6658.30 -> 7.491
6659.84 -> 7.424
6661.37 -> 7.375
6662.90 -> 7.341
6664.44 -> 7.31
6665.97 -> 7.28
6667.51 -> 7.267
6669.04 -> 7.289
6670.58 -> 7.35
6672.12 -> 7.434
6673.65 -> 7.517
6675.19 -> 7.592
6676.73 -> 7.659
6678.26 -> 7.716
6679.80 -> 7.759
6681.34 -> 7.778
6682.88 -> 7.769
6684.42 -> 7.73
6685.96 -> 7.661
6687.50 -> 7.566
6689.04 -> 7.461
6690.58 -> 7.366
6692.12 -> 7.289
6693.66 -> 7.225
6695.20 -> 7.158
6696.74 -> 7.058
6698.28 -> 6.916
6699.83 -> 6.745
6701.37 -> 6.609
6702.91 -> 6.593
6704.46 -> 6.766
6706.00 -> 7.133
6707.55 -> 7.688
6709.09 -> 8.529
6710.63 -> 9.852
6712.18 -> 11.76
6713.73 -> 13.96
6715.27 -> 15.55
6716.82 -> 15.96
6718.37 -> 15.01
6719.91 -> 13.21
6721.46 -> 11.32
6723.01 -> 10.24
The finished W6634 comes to 1.0 angstrom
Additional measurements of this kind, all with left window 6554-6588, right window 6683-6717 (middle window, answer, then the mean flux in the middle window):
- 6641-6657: 7.95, 7.6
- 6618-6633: 8.98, 7.3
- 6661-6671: 4.34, 7.31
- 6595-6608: 8.34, 7.63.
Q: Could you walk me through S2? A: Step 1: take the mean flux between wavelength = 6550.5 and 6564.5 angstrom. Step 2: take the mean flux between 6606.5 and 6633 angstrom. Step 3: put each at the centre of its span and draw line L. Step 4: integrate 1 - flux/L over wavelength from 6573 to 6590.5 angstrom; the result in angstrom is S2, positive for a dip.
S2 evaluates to 3.9 angstrom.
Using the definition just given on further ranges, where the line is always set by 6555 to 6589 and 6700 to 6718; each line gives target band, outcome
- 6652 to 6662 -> 5.2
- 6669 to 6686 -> 7.4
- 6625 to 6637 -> 7.4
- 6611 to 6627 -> 9.9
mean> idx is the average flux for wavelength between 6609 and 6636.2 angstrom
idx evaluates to 7.58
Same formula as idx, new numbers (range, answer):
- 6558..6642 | 14.4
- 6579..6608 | 12.5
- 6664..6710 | 7.38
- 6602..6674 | 7.55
